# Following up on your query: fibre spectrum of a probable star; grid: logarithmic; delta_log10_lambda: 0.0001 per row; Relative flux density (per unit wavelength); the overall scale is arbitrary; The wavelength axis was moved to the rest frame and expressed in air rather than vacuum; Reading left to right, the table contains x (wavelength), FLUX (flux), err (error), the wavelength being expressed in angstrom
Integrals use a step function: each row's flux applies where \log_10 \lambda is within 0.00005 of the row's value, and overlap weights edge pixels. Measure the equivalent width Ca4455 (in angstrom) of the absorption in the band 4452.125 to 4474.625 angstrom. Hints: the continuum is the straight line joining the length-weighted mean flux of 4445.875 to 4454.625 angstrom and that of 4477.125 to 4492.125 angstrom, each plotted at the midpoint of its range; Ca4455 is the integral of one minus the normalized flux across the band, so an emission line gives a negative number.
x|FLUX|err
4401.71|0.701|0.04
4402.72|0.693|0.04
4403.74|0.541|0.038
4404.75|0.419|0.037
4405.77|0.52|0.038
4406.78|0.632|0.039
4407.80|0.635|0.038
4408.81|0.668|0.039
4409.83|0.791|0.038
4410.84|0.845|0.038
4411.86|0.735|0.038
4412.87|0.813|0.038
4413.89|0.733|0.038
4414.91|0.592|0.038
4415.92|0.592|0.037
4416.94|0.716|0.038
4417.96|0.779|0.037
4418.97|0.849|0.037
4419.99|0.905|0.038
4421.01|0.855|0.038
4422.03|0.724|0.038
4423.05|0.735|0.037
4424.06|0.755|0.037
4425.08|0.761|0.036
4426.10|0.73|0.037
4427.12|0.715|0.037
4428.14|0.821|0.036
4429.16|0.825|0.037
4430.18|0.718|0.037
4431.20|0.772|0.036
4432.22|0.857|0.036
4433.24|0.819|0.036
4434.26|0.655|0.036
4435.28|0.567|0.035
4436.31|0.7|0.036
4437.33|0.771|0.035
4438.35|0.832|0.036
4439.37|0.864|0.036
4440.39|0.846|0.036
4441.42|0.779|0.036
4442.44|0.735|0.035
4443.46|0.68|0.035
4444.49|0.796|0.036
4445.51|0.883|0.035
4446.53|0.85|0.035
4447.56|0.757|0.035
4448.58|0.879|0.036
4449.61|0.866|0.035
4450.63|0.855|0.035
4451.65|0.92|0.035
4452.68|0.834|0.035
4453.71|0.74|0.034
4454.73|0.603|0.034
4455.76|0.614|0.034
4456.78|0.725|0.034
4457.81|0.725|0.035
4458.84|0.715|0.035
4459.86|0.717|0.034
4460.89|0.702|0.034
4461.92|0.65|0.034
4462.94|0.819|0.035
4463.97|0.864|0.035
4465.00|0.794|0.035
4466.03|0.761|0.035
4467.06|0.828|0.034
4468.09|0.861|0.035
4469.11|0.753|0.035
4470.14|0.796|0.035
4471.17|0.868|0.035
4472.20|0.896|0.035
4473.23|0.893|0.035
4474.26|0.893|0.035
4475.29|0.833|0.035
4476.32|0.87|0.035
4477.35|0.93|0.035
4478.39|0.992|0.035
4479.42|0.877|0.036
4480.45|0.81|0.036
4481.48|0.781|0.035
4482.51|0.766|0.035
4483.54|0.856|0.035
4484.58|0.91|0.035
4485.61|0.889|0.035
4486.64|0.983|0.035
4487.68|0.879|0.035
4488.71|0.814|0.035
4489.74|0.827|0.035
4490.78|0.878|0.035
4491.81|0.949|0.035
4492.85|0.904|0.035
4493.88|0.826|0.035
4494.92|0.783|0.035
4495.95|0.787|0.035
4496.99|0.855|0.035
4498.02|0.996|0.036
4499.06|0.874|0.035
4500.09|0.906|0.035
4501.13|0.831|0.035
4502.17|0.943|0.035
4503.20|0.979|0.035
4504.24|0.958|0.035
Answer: 1.9 angstrom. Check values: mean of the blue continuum 0.828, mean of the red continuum 0.874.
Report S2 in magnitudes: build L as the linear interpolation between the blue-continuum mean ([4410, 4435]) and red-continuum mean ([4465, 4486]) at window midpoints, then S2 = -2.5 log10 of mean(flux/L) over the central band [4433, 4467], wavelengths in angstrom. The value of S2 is 0.06 mag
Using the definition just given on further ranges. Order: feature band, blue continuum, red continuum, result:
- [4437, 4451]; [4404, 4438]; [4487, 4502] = -0.059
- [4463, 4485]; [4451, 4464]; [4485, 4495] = -0.052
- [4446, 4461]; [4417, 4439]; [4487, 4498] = 0.048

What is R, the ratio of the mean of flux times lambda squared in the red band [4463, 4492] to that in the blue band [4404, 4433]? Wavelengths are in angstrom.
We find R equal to 1.2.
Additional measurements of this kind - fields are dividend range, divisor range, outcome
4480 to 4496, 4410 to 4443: 1.15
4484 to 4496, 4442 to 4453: 1.08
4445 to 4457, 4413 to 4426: 1.07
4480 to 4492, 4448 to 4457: 1.11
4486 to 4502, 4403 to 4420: 1.32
